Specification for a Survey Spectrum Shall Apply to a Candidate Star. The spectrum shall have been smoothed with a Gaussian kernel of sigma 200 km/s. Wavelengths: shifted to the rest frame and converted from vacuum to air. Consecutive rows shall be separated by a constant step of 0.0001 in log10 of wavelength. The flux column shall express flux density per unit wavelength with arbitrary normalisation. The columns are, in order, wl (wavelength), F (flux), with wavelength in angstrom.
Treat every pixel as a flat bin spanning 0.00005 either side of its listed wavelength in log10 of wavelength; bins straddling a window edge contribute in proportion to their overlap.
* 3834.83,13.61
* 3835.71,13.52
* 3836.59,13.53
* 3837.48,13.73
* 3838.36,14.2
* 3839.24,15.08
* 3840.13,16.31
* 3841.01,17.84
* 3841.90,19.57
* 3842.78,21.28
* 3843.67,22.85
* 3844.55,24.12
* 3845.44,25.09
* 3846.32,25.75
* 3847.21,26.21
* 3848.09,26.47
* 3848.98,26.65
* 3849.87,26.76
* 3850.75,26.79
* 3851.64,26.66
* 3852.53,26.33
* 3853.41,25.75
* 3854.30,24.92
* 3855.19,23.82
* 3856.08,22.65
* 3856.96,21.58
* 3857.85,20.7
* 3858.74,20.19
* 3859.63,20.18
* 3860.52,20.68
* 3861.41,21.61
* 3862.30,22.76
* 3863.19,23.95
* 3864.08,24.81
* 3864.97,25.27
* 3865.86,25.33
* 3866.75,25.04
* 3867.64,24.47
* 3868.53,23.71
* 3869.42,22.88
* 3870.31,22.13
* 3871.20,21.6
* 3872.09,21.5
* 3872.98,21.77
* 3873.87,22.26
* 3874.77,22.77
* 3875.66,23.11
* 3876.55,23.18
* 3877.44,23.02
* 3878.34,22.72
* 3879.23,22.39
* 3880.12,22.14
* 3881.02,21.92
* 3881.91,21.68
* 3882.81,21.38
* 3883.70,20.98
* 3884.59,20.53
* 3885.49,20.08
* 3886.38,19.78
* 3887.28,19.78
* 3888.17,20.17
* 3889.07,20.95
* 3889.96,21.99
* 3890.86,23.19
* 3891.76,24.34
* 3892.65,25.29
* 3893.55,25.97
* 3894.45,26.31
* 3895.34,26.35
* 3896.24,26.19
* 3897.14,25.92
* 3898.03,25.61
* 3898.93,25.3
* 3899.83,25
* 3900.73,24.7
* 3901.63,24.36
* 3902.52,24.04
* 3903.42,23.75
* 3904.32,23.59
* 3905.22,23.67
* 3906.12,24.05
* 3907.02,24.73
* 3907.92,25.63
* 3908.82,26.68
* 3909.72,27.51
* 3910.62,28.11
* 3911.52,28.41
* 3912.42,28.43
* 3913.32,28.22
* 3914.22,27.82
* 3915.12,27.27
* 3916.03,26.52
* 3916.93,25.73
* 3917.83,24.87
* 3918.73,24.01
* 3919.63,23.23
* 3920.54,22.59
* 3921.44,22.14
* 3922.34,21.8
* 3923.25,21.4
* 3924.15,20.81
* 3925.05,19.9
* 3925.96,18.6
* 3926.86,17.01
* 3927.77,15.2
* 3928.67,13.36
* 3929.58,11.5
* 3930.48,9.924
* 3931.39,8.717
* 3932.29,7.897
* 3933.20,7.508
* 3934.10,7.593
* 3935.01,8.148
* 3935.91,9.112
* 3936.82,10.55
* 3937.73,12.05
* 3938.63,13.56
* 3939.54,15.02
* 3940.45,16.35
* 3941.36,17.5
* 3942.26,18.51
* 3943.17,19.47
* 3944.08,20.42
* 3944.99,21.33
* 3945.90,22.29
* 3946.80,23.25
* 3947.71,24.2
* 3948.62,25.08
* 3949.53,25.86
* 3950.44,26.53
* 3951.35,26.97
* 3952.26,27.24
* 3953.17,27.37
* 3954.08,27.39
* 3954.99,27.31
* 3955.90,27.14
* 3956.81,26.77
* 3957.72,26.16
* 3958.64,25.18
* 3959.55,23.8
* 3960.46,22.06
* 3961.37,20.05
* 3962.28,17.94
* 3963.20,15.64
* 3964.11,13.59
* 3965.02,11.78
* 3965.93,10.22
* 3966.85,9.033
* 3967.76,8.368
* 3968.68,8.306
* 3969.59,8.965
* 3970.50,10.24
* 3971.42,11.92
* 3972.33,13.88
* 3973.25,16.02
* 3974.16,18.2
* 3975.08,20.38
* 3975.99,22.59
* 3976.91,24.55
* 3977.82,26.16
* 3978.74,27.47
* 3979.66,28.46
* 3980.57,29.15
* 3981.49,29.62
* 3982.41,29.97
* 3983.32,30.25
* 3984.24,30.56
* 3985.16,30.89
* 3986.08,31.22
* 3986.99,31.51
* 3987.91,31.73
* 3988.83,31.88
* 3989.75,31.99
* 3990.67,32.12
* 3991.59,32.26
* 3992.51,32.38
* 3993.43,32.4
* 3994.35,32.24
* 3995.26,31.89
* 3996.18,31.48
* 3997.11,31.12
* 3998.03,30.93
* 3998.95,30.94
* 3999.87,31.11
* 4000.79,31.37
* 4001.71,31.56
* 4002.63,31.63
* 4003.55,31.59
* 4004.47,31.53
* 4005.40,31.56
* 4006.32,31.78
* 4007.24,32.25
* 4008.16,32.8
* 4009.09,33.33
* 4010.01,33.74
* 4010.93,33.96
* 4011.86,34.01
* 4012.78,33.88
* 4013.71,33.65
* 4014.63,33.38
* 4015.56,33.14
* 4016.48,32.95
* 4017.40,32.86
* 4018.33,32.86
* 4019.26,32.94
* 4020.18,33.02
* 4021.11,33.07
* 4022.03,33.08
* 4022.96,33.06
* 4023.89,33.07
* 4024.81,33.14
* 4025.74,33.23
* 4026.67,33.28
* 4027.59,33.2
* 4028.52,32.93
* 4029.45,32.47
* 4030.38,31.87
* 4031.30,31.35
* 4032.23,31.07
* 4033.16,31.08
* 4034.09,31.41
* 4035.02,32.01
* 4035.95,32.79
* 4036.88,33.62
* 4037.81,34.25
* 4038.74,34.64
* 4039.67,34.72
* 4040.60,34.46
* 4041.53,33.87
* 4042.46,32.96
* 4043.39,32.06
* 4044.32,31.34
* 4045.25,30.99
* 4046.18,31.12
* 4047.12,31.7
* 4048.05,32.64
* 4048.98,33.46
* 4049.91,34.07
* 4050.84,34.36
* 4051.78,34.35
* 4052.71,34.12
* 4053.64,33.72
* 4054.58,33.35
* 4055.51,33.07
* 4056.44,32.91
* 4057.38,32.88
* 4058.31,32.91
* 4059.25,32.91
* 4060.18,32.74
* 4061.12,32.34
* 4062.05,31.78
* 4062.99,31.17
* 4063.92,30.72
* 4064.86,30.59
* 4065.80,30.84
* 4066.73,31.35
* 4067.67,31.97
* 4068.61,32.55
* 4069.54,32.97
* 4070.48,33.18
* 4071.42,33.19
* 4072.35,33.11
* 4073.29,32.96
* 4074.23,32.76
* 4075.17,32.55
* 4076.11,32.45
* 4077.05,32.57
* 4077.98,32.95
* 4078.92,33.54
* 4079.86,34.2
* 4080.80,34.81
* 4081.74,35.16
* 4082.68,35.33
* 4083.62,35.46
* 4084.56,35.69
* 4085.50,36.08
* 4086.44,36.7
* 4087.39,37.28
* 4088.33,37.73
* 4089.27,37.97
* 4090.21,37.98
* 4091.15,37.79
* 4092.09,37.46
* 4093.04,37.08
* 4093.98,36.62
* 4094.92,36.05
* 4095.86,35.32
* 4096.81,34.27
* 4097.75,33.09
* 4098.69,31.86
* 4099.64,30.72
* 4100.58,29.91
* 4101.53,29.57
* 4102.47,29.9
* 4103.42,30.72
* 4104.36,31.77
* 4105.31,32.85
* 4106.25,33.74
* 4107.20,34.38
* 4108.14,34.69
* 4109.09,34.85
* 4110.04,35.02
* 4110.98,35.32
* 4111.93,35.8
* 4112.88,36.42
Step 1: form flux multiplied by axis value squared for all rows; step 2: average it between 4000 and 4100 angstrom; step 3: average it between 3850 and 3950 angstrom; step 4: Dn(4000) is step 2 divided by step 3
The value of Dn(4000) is 1.7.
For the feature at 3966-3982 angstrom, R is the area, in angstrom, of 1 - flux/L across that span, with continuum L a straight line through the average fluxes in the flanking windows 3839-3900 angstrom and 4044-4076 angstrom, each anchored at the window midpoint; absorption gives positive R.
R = 5.69 angstrom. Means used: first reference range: 23.1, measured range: 18.3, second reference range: 32.5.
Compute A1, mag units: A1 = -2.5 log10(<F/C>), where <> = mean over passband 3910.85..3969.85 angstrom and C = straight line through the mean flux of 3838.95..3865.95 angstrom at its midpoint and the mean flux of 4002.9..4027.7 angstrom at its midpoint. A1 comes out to 0.42 mag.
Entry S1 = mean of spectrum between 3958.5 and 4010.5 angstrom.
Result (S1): 25.6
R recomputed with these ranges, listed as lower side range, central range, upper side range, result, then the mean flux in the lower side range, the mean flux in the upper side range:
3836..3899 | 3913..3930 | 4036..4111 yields 2.53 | 22.6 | 33.6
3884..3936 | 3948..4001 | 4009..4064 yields 5.64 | 21.6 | 32.9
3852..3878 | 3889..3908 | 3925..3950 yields -4.87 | 23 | 15.7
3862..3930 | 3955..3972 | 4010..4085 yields 6.62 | 23.2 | 33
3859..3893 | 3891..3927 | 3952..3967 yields -4.52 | 22.4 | 21.3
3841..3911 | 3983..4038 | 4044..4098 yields -3.01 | 23.6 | 33.8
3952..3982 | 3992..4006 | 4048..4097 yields -4.22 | 20.1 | 34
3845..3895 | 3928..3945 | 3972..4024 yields 8.90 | 23.2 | 30.5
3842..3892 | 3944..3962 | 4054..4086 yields 1.60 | 23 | 33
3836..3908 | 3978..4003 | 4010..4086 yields -1.08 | 22.8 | 33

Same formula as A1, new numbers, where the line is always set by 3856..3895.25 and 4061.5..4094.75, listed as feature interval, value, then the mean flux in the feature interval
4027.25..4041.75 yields -0.04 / 32.8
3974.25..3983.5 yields 0.08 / 26.4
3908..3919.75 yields -0.09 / 26.8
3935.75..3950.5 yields 0.37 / 18.9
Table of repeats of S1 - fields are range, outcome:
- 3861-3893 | 22.5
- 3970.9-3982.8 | 22.8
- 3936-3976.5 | 18.9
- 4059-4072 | 32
